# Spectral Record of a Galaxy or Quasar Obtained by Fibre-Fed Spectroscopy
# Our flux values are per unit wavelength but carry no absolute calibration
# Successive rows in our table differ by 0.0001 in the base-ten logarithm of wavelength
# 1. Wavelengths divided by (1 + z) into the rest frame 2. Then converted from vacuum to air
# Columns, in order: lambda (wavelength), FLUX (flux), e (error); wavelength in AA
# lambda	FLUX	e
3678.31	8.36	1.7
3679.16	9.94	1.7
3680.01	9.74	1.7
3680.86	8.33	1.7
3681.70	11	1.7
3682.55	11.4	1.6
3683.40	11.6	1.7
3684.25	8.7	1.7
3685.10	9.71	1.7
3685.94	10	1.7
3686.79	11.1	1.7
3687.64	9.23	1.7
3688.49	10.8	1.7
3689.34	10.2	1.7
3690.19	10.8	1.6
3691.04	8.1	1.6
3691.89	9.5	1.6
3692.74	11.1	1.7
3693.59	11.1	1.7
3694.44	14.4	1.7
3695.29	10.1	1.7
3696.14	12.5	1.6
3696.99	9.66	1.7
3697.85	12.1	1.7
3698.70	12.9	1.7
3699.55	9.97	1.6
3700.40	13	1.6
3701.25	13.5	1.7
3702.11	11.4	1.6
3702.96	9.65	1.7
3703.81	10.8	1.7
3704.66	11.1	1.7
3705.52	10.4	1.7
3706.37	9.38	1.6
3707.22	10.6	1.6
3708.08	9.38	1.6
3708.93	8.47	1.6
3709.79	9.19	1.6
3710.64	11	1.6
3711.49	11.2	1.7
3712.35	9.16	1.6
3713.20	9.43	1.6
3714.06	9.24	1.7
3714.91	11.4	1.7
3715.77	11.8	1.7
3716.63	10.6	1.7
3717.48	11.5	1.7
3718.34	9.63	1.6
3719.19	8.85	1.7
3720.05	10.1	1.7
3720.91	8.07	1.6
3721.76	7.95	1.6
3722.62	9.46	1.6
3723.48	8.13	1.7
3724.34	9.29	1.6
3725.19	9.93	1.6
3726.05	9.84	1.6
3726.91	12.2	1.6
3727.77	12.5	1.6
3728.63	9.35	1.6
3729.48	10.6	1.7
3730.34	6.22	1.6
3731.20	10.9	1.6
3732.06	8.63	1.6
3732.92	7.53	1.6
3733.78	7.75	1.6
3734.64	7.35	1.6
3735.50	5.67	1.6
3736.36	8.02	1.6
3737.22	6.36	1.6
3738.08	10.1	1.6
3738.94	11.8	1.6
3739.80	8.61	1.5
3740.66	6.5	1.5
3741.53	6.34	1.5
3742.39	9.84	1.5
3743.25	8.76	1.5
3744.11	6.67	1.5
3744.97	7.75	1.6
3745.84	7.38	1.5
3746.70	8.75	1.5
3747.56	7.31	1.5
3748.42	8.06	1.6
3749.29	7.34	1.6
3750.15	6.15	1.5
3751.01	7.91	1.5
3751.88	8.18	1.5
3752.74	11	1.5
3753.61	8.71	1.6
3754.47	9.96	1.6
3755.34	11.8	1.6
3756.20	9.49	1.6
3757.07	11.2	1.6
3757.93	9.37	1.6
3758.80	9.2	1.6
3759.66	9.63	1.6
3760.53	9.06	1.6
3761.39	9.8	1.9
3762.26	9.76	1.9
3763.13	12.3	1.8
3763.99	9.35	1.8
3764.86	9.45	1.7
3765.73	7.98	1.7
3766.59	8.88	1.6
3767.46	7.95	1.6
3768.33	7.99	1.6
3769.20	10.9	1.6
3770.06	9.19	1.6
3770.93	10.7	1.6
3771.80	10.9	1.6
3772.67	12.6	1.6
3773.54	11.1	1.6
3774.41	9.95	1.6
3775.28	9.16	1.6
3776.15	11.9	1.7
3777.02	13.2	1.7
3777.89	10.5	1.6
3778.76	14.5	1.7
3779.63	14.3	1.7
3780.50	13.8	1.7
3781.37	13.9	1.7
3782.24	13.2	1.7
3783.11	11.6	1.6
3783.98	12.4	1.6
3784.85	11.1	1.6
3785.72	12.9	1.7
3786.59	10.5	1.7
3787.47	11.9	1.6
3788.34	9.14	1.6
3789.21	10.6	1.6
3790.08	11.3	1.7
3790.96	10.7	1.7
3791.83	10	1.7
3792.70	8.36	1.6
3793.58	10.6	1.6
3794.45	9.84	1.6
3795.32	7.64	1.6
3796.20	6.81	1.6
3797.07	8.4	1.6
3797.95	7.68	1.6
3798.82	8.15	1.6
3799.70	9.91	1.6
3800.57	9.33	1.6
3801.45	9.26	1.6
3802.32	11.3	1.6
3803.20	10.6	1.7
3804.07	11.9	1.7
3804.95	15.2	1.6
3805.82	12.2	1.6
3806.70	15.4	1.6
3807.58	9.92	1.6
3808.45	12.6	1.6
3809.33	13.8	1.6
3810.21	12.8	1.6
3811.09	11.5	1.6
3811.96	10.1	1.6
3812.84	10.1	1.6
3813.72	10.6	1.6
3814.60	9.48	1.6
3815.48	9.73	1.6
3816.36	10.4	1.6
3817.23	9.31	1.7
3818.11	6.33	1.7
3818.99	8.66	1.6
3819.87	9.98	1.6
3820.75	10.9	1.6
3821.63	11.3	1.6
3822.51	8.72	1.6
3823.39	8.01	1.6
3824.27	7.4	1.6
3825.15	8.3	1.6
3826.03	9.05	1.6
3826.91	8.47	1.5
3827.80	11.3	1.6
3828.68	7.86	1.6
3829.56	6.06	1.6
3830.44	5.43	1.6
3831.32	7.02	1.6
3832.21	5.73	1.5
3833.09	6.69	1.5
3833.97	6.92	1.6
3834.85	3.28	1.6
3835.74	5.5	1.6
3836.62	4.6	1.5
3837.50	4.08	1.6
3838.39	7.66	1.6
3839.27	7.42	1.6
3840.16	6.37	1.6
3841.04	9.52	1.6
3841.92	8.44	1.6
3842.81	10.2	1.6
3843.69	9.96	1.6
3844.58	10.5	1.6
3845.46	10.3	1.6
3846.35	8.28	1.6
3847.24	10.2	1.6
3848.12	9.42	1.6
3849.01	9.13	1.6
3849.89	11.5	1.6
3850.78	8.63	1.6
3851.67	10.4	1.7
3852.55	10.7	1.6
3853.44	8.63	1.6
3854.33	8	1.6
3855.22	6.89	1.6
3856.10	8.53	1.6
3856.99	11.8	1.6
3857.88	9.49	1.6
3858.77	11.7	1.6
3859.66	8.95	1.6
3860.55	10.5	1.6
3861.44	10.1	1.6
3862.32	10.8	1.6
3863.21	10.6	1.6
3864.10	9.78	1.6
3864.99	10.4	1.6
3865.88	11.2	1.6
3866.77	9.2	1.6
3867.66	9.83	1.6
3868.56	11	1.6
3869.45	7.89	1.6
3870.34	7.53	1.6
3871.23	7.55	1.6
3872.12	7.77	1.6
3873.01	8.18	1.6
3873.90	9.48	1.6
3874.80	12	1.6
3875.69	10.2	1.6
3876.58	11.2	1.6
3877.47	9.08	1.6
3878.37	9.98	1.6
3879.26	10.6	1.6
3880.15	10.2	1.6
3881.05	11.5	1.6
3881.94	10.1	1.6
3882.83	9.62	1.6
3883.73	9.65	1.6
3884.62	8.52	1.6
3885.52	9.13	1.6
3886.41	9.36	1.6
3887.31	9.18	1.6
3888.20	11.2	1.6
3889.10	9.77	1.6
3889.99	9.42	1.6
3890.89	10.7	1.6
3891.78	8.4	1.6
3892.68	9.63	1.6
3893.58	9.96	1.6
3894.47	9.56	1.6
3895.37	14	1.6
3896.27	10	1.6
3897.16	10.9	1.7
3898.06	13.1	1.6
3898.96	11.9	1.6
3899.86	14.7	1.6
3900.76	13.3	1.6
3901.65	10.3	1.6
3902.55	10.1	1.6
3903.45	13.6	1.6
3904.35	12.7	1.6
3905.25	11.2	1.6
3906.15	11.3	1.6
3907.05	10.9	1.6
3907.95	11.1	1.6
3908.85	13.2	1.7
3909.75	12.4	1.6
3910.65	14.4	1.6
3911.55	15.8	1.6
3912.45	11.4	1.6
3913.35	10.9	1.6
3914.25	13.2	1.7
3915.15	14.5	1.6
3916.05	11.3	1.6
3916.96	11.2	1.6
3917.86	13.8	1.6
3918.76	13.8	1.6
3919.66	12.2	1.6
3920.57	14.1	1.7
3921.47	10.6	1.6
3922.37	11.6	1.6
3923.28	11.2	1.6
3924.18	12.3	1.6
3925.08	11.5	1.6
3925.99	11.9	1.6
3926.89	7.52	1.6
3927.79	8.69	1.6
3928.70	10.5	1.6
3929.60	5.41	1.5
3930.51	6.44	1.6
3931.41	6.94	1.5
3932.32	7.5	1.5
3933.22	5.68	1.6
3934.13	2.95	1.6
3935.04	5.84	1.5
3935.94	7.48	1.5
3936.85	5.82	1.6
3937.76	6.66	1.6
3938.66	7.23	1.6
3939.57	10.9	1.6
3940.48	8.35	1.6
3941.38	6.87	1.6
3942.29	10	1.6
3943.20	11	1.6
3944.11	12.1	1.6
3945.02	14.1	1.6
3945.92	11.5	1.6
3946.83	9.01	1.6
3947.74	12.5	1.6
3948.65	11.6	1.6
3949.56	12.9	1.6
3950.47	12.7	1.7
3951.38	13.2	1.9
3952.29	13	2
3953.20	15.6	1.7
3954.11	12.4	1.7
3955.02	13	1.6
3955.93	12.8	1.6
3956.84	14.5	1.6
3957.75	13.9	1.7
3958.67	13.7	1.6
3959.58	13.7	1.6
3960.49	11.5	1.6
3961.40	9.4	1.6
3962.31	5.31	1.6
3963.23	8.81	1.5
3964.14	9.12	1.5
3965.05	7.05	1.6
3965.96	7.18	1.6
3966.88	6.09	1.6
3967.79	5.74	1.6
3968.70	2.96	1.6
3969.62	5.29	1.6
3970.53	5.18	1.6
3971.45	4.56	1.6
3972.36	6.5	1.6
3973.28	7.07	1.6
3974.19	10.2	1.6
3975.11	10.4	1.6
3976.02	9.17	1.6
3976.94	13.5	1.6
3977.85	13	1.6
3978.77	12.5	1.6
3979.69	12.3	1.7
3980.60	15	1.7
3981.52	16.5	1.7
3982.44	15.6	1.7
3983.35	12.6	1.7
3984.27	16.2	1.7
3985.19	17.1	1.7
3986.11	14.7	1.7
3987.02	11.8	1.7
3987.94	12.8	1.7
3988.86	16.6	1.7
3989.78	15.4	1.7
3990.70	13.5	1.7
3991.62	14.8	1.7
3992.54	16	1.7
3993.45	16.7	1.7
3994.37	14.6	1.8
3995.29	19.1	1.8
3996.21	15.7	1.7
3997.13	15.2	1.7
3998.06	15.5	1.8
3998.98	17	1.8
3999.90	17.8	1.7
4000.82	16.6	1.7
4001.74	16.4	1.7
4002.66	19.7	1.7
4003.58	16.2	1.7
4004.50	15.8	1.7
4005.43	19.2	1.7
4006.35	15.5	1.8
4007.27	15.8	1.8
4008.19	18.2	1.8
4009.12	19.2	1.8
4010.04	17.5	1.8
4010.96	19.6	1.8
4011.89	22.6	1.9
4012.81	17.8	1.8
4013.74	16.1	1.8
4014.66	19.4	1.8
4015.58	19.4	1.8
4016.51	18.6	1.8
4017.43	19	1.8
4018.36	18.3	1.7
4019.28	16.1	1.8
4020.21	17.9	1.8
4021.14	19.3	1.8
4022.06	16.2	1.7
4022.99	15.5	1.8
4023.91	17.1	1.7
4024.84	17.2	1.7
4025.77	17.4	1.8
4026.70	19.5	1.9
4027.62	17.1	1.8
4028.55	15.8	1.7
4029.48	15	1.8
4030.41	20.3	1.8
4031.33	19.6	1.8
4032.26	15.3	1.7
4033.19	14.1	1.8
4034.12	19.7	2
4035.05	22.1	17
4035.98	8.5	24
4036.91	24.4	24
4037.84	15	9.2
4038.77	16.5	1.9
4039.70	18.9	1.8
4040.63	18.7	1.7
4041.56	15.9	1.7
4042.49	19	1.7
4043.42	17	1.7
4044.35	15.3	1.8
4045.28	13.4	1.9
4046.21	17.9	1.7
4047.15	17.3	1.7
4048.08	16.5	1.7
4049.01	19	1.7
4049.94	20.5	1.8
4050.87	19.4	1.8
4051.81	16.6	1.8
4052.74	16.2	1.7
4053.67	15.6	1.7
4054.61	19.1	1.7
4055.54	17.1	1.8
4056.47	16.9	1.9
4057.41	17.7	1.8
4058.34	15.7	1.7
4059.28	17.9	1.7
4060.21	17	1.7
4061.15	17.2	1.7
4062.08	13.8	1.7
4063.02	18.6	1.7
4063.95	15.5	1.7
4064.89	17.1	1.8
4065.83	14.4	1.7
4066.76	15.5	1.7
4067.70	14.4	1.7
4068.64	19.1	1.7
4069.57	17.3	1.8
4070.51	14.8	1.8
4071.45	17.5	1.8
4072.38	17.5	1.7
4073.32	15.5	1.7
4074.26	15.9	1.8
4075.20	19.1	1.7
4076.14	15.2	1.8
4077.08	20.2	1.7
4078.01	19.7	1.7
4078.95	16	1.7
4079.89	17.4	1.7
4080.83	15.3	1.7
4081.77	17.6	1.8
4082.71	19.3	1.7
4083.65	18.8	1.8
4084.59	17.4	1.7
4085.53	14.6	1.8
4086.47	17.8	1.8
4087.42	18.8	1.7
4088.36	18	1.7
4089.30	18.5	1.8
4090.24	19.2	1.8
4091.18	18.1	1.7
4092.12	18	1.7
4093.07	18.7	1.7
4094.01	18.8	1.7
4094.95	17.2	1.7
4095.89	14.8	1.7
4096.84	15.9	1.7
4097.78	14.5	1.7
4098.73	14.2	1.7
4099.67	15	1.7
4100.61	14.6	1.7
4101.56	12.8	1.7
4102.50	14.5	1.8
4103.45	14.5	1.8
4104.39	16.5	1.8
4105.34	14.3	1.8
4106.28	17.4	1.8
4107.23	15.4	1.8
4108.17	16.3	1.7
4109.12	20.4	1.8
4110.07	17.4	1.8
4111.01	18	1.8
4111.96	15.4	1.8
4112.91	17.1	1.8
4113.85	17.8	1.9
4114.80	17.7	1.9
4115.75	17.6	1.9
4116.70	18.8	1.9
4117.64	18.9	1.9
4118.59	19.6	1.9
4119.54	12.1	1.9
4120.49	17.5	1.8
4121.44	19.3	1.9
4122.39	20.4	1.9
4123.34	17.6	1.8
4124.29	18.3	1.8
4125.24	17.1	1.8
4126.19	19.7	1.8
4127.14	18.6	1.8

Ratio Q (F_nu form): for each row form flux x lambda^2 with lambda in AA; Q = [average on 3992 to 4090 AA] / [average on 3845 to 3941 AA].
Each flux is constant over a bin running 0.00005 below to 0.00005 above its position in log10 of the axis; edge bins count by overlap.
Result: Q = 1.8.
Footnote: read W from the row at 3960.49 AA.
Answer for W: 11.5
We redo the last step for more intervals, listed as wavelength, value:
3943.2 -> 11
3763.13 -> 12.3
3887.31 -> 9.18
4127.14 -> 18.6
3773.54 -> 11.1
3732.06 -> 8.63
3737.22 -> 6.36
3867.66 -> 9.83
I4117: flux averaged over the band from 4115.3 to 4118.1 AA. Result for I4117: 18.5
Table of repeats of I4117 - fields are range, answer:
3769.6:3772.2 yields 10.3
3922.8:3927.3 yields 10.9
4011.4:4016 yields 19.1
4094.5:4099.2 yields 15.3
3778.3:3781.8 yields 14.1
